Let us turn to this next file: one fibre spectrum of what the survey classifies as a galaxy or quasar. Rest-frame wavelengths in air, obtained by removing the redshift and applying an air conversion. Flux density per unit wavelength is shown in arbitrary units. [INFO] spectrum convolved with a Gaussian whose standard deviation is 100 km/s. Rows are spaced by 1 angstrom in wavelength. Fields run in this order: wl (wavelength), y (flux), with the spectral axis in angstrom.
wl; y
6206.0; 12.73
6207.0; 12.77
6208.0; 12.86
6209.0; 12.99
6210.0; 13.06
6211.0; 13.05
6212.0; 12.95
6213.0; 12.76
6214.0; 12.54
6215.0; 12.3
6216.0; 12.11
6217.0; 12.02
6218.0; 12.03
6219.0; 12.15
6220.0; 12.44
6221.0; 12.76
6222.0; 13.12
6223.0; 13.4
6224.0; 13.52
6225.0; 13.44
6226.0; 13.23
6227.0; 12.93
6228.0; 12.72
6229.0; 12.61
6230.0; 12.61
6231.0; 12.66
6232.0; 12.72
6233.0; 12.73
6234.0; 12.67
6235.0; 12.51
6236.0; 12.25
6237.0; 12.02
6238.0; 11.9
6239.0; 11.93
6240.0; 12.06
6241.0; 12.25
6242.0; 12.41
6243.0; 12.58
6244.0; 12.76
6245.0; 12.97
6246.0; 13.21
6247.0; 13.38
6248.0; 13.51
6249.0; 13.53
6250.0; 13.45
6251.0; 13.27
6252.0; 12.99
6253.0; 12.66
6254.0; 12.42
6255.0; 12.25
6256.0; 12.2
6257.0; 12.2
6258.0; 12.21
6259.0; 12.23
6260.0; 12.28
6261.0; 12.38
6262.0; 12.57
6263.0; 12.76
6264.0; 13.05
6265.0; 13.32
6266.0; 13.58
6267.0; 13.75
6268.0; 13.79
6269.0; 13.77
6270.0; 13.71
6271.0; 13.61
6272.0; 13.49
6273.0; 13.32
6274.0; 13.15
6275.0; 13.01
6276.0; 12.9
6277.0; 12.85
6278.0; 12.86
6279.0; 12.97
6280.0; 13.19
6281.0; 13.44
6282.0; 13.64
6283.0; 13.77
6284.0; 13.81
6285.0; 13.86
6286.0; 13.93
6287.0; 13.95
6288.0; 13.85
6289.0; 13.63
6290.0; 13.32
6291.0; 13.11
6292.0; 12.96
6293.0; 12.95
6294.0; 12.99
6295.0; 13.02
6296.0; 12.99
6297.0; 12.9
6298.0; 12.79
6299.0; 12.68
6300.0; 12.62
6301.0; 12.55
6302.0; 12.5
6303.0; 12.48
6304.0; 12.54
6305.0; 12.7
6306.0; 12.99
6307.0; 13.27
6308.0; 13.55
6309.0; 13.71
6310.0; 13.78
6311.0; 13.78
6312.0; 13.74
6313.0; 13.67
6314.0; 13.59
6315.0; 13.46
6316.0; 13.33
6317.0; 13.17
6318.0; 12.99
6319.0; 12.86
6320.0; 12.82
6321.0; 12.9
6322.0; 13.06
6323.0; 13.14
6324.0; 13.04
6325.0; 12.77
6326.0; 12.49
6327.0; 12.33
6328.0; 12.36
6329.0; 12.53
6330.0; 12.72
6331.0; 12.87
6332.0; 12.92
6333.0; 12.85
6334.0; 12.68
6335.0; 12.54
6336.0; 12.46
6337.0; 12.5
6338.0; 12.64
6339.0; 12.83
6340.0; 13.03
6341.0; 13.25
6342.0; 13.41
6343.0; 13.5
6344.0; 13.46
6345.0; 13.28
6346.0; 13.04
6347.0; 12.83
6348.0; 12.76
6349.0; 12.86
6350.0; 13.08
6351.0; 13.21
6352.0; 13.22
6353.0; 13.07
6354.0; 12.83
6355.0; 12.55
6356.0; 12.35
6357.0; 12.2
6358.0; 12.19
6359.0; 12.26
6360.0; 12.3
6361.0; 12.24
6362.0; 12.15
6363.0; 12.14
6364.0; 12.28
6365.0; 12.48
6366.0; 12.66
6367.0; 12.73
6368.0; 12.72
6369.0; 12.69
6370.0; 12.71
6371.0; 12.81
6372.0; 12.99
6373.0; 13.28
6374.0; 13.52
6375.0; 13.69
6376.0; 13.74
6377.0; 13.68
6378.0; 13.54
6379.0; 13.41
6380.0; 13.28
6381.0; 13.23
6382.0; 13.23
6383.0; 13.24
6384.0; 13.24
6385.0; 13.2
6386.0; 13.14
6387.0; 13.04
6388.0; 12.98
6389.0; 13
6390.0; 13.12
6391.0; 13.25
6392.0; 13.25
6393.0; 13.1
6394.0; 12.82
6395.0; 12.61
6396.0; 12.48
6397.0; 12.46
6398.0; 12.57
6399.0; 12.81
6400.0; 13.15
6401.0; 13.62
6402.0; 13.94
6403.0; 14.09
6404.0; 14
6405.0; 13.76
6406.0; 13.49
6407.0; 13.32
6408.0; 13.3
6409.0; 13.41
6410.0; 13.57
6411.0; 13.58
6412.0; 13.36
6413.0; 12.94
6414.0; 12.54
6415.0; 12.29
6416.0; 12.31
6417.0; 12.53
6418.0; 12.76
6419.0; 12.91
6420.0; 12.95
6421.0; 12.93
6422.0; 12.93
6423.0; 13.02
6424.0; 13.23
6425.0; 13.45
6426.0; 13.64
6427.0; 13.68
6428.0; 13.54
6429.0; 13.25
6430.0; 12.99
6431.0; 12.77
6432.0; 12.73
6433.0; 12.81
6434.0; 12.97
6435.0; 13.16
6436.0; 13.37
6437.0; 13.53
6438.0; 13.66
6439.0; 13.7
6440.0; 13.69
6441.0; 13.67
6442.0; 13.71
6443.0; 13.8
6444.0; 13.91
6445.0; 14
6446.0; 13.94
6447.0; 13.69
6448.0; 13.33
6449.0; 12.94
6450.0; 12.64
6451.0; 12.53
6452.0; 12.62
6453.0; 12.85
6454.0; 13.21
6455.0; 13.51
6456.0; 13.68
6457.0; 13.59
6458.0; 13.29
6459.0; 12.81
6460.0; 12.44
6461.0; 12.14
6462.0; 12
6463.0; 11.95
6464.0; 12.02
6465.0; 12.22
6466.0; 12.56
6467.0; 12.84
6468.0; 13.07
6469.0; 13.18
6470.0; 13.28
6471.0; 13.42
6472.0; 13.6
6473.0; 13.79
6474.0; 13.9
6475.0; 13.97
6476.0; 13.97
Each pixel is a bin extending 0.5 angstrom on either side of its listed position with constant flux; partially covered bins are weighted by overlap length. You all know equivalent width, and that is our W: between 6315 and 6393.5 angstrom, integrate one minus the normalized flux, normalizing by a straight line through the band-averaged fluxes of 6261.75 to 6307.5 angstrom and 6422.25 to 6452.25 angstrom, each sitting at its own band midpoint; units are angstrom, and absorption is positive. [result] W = 2.03 angstrom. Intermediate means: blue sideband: 13.2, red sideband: 13.3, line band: 12.9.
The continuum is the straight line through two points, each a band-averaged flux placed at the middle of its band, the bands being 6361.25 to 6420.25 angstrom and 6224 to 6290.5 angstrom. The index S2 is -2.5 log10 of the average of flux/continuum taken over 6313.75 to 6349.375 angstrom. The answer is 0.01 mag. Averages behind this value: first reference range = 13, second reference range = 13.1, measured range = 12.9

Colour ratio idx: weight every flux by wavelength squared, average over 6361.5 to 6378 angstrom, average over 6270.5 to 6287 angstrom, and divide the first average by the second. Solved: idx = 0.99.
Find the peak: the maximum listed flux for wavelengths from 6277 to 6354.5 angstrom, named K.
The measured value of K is 13.95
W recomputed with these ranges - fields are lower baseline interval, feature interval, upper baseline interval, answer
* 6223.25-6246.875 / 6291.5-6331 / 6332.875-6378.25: -0.7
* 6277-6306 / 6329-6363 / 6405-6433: 0.9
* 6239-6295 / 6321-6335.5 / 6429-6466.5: 0.4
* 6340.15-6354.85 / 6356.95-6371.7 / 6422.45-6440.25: 0.8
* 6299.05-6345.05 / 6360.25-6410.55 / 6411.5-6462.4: -0.1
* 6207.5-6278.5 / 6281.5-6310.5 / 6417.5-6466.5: -0.7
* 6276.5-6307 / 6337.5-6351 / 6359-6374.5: -0.3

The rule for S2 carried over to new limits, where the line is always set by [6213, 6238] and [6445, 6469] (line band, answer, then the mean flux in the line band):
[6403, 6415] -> -0.04 mag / 13.4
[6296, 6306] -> 0.00 mag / 12.7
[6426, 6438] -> -0.03 mag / 13.2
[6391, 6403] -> -0.02 mag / 13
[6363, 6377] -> -0.01 mag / 12.9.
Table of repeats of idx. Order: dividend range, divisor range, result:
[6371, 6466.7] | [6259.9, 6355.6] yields 1.04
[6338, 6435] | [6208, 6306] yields 1.05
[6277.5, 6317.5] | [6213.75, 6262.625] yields 1.07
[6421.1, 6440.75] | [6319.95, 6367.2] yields 1.07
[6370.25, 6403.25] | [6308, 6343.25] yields 1.03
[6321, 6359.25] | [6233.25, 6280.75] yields 1.02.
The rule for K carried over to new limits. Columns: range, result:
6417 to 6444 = 13.91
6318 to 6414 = 14.09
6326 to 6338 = 12.92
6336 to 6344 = 13.5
